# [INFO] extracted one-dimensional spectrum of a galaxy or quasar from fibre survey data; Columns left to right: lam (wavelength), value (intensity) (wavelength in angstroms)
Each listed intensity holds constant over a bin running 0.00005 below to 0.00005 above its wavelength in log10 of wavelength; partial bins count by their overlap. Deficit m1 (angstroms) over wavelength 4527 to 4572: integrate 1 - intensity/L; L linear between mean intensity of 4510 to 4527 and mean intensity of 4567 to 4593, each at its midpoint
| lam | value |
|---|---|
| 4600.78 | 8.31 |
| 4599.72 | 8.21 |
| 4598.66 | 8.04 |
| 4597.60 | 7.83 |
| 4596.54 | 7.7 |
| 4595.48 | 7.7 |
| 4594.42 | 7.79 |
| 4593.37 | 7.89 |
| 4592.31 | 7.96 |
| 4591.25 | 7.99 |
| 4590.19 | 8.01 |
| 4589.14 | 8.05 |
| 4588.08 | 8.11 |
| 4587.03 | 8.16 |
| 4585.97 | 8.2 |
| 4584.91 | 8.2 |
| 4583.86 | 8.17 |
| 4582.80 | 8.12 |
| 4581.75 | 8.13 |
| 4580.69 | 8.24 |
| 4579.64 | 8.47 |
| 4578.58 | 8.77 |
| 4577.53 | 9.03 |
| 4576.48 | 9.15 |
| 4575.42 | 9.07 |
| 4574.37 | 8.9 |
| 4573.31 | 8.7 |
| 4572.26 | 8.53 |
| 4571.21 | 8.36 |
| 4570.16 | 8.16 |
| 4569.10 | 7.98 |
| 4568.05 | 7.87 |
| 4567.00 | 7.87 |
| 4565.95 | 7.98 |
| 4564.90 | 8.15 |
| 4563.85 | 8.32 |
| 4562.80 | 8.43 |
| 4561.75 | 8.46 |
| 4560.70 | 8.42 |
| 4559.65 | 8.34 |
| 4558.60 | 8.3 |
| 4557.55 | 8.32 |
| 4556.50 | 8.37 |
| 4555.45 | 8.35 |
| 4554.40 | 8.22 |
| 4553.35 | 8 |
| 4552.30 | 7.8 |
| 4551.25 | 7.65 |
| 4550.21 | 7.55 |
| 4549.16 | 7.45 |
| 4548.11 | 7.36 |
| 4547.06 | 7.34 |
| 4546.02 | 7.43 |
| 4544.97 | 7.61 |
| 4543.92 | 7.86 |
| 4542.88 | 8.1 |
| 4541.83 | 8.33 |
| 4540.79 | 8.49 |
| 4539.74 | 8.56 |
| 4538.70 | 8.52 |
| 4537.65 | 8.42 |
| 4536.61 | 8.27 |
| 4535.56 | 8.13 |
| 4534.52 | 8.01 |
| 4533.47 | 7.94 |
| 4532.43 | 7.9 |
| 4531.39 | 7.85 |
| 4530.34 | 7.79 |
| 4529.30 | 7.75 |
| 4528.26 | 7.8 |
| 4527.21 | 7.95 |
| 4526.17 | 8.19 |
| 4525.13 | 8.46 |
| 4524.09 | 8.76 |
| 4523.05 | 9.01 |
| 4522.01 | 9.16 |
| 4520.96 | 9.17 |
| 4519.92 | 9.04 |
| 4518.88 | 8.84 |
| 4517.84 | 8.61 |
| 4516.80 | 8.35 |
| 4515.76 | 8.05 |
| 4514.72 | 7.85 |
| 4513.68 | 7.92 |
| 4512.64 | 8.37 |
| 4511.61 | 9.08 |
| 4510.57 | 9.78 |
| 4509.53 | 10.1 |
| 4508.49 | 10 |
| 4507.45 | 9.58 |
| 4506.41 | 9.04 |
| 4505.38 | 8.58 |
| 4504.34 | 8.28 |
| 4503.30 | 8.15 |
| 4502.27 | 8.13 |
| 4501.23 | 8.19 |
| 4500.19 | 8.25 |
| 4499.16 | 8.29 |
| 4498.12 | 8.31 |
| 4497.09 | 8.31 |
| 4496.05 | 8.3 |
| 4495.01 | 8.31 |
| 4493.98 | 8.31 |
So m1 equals 2.4 angstroms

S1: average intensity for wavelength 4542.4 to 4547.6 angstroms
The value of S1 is 7.67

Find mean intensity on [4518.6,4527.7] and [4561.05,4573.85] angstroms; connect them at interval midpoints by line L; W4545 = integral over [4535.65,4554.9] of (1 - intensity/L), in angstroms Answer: 1.23 angstroms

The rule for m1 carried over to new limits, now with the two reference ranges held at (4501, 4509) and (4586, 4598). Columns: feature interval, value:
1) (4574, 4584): -0.7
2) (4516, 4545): 0.7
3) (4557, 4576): -0.4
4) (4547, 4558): 0.6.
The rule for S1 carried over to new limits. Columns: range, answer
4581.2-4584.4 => 8.14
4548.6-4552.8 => 7.61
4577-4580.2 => 8.77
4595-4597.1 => 7.69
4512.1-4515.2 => 8.08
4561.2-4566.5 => 8.27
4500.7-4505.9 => 8.27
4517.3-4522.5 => 8.95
